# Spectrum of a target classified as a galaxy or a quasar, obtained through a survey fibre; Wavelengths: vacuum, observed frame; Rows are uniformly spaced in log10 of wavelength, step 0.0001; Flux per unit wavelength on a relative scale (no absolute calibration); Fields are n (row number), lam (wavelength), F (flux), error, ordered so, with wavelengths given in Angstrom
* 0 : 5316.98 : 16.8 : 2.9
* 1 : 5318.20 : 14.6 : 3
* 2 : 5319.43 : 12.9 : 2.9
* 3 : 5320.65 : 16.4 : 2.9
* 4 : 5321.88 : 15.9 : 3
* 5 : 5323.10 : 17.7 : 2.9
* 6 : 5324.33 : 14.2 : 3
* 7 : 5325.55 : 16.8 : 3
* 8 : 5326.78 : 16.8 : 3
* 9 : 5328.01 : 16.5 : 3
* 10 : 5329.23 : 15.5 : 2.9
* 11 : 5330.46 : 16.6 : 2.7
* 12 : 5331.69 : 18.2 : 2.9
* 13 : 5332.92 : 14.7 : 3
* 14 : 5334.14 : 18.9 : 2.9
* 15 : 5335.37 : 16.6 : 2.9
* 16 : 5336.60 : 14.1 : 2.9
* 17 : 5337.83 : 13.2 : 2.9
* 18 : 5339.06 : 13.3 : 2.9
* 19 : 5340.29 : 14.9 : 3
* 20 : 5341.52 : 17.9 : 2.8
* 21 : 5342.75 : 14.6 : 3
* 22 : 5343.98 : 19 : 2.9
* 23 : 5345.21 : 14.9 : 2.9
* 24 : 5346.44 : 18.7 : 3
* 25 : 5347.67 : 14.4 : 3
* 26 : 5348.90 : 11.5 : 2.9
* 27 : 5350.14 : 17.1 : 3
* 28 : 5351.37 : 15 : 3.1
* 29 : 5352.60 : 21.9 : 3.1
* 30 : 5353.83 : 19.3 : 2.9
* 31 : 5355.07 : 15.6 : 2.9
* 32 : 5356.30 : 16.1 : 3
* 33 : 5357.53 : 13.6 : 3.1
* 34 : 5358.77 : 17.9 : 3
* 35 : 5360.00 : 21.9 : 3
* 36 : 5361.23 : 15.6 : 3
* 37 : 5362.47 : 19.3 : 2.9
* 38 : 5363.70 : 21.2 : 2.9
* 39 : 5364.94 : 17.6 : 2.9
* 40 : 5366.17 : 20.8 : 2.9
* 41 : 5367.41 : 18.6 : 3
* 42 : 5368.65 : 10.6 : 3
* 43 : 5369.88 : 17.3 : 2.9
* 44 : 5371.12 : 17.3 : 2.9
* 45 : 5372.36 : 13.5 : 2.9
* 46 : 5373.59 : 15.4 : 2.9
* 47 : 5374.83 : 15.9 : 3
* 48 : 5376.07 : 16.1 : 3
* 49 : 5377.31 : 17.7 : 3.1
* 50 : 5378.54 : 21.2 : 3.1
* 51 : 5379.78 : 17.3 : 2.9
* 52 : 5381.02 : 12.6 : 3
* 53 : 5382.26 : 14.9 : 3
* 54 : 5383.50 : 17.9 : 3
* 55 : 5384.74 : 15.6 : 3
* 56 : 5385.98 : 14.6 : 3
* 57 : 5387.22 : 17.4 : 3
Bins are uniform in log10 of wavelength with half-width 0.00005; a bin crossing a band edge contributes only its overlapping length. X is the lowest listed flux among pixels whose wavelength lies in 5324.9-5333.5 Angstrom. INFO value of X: 14.7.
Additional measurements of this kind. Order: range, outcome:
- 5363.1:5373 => 10.6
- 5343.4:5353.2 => 11.5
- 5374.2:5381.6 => 12.6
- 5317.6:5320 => 12.9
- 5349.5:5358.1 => 13.6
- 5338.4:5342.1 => 13.3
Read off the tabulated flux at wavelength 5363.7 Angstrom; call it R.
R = 21.2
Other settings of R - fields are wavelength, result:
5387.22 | 17.4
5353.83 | 19.3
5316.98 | 16.8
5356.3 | 16.1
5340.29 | 14.9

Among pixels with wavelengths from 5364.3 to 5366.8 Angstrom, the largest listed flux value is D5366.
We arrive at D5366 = 20.8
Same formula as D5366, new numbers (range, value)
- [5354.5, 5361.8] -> 21.9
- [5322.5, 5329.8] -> 17.7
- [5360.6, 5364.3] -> 21.2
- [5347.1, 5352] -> 17.1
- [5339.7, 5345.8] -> 19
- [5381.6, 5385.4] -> 17.9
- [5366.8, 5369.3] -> 18.6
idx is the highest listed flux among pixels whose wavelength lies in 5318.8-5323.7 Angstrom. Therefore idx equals 17.7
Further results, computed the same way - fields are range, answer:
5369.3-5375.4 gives 17.3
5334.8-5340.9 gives 16.6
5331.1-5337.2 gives 18.9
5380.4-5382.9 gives 14.9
